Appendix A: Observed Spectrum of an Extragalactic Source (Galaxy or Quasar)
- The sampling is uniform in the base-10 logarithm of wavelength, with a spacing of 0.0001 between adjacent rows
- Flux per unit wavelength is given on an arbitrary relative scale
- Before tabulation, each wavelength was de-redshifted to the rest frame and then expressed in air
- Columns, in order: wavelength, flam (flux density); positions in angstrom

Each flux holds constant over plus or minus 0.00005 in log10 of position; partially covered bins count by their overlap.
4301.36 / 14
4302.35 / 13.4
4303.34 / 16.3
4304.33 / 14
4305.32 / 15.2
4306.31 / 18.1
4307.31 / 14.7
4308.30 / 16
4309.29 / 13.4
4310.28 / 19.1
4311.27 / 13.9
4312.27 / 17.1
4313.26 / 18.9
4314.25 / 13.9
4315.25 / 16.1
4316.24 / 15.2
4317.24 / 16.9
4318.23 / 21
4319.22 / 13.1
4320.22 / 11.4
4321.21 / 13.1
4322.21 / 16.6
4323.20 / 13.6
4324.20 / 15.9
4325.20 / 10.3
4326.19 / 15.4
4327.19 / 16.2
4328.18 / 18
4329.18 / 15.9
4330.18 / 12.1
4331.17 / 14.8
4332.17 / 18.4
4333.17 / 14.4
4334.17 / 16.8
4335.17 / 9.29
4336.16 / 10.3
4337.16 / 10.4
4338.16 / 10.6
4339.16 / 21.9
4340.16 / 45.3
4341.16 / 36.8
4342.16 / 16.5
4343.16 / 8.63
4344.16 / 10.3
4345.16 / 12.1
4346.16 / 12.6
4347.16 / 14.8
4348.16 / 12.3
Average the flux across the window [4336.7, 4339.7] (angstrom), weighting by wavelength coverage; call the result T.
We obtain 14.7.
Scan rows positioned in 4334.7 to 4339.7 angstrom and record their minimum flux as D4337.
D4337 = 9.29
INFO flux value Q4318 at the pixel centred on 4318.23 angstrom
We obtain 21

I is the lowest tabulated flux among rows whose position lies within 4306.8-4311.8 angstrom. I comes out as 13.4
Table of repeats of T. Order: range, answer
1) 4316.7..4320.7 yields 15.6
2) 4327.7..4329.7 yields 16.8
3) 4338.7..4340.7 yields 33.9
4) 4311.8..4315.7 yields 16.5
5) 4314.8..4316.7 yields 15.7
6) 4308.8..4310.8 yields 16.3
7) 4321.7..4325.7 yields 14.1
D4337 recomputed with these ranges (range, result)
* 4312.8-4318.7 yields 13.9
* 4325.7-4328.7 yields 15.4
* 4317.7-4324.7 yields 11.4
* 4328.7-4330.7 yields 12.1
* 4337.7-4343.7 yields 8.63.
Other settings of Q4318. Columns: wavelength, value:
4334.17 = 16.8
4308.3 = 16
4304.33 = 14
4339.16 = 21.9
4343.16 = 8.63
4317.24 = 16.9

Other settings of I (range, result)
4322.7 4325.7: 10.3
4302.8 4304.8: 14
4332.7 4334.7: 14.4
